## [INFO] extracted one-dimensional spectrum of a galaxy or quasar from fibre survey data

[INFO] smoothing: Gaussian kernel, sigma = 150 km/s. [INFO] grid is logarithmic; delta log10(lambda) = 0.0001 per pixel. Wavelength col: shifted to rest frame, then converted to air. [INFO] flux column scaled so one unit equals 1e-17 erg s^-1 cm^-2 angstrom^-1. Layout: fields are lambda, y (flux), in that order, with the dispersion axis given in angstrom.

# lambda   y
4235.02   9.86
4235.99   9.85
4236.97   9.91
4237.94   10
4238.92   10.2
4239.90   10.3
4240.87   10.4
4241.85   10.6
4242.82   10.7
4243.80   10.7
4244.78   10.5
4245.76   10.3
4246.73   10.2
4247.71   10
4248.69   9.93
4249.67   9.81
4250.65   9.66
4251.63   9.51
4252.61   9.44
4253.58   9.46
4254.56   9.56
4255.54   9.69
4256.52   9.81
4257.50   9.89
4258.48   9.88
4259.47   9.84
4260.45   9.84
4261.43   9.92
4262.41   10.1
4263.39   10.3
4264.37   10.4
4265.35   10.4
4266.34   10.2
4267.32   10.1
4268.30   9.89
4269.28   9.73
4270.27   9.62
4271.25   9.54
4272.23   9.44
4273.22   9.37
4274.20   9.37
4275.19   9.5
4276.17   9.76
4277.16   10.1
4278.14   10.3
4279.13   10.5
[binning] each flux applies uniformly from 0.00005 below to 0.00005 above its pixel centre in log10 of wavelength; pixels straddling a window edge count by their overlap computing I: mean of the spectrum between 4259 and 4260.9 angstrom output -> 9.84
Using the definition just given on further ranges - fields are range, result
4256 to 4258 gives 9.85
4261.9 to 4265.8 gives 10.3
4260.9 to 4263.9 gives 10.1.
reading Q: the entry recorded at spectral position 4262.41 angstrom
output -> 10.1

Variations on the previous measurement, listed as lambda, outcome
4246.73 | 10.2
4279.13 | 10.5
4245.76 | 10.3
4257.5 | 9.89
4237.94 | 10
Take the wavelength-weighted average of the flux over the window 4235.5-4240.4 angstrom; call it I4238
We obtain 10.1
